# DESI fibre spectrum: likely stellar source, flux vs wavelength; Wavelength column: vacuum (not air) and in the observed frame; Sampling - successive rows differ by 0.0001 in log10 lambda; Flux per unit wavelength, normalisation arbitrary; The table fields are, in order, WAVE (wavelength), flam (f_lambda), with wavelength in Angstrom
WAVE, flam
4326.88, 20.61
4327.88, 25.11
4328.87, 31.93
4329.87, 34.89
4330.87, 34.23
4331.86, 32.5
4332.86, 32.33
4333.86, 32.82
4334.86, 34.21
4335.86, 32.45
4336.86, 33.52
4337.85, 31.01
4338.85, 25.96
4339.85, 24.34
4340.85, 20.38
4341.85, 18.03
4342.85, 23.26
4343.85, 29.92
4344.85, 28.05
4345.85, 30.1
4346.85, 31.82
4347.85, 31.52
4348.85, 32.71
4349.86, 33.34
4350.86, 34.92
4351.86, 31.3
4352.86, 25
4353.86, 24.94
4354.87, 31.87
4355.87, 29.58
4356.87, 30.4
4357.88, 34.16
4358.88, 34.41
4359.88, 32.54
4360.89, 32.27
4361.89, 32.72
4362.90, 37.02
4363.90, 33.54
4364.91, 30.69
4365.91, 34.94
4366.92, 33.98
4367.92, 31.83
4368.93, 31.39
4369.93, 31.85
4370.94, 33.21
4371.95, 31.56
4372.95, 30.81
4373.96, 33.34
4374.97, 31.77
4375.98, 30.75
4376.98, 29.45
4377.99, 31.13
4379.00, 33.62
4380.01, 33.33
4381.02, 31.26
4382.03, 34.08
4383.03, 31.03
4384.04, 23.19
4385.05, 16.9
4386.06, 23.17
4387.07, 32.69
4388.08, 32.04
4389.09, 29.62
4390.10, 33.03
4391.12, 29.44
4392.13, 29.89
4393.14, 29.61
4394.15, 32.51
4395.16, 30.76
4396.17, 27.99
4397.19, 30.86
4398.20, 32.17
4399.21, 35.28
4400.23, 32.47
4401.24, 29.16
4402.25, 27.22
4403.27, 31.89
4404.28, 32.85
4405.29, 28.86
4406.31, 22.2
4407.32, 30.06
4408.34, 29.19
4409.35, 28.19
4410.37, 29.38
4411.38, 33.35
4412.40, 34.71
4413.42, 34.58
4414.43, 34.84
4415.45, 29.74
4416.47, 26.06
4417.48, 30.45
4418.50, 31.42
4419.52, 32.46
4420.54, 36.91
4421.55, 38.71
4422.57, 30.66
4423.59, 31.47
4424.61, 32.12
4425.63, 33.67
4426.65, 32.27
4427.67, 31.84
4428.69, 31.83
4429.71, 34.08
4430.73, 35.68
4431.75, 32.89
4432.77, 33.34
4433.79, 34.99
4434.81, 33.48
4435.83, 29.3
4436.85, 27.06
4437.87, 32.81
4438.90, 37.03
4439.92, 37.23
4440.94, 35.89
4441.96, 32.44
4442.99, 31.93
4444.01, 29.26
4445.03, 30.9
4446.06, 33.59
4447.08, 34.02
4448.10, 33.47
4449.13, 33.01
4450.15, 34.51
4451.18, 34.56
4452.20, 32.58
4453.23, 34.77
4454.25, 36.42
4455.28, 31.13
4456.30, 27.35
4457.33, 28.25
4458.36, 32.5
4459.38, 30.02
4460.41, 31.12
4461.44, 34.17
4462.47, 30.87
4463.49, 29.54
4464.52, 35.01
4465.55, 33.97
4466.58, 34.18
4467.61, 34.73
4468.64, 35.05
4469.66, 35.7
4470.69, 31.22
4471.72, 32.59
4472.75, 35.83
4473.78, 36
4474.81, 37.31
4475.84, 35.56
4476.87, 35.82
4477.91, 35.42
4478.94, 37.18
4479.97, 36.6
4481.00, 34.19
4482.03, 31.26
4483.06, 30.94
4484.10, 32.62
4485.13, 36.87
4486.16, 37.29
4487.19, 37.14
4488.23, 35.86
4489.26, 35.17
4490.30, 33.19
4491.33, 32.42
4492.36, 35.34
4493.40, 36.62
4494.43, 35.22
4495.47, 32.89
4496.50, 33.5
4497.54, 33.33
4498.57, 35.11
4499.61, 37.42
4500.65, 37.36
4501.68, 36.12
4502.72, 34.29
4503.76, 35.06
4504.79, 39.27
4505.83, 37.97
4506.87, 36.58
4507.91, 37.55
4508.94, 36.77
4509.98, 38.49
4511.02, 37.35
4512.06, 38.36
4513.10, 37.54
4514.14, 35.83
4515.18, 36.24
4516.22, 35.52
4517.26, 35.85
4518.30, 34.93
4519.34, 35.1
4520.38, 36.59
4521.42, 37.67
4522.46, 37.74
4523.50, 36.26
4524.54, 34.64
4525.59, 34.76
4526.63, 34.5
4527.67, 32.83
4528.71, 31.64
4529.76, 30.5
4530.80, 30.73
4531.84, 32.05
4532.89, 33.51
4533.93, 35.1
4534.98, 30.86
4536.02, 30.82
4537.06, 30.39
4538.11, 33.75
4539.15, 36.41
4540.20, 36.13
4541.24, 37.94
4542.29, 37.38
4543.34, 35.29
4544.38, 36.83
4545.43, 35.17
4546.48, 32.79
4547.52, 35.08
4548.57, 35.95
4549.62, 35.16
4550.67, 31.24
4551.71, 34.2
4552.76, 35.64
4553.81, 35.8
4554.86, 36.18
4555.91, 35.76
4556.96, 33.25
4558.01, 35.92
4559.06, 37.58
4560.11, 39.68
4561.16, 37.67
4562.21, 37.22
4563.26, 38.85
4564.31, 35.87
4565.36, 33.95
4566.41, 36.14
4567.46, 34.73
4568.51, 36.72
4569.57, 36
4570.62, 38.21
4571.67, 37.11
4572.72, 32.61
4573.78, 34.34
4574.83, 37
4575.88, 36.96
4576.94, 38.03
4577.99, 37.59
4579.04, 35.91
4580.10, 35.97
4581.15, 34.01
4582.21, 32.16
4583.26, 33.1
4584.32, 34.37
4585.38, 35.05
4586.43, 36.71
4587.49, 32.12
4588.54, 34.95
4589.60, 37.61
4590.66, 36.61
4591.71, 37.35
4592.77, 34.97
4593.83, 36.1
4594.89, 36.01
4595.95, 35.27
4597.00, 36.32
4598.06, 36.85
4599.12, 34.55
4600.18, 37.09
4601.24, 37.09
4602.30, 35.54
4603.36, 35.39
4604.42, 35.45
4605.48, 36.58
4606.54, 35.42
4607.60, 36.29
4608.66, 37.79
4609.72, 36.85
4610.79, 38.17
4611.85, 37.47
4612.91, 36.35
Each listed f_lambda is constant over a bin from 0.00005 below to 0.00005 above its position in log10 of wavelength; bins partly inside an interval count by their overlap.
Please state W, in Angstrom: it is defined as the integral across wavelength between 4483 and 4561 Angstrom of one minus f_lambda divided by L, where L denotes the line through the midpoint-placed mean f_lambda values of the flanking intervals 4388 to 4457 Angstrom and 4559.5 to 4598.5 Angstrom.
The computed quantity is -1.7 Angstrom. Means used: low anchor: 32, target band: 35.2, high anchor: 36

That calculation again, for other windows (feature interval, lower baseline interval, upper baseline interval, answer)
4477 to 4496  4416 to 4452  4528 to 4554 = -0.78 Angstrom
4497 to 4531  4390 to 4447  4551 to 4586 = -1.40 Angstrom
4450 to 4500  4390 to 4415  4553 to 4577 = -1.14 Angstrom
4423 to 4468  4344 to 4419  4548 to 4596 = -0.31 Angstrom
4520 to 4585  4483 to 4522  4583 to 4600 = 1.04 Angstrom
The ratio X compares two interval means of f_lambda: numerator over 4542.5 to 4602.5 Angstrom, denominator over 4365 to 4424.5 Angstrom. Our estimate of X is 1.15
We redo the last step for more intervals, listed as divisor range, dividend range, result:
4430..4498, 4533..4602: 1.05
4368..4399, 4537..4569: 1.17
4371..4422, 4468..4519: 1.16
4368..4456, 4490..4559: 1.11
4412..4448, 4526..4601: 1.07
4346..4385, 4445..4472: 1.04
